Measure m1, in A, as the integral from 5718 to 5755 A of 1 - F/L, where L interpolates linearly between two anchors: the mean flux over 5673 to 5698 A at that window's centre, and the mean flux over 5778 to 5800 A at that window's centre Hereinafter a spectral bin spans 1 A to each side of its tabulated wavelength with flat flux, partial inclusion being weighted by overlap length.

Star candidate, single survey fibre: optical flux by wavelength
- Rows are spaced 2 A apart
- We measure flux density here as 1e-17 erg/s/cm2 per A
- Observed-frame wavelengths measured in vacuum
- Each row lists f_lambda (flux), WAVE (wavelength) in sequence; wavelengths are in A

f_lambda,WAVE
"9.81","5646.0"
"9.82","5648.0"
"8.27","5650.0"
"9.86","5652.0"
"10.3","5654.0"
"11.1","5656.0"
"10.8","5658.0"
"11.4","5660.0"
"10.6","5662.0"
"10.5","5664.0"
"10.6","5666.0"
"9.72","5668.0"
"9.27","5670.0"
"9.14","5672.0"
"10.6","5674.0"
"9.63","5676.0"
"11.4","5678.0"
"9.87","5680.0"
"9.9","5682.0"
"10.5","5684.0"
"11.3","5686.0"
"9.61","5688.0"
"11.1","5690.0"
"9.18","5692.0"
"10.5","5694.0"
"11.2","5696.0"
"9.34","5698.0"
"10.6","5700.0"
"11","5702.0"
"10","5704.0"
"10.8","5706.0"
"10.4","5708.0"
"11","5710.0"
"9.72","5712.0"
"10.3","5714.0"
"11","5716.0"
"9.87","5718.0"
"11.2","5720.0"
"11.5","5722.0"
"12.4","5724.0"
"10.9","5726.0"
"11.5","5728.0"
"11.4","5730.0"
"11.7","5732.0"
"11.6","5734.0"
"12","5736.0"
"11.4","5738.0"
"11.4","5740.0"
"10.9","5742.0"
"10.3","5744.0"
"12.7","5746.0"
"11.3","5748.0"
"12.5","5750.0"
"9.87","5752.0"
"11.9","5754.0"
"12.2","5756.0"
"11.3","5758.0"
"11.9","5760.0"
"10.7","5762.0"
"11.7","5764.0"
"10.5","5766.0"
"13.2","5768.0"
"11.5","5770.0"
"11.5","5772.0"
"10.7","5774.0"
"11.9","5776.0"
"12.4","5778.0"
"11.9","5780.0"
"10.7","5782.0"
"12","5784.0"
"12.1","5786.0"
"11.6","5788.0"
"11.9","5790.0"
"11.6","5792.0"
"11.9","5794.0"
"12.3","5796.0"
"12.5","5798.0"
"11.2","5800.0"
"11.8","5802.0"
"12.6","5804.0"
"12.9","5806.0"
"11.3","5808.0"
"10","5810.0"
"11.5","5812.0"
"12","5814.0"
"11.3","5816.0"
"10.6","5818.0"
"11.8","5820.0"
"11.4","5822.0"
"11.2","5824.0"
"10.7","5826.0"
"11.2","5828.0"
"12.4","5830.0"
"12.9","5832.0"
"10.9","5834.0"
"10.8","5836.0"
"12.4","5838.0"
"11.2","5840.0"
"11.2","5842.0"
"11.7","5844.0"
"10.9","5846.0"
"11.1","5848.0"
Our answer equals -1.1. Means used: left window 10.4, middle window 11.4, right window 11.8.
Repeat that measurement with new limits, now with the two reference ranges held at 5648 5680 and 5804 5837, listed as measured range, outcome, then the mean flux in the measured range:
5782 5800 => -1.0 A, 11.9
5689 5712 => 0.1 A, 10.4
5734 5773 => -2.1 A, 11.5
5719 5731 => -0.9 A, 11.5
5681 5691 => -0.1 A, 10.5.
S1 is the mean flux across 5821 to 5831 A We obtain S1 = 11.4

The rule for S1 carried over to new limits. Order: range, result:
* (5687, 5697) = 10.3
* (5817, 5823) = 11.3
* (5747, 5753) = 11.2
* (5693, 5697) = 10.8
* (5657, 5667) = 10.8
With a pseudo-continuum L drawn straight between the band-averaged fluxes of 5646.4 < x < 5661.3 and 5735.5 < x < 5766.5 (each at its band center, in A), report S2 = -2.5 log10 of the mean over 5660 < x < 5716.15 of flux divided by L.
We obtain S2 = 0.032 mag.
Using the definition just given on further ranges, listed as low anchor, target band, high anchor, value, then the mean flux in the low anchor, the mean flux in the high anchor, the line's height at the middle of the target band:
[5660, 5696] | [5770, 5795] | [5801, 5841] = -0.05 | 10.3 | 11.5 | 11.2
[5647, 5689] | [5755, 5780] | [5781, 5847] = -0.05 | 10.2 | 11.6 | 11.1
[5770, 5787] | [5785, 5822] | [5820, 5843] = -0.01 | 11.6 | 11.5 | 11.6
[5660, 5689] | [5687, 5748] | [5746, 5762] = 0.01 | 10.2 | 11.6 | 11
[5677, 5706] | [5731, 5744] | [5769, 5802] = -0.03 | 10.4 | 11.7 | 11.1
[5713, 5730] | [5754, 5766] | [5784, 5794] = 0.00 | 11.1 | 11.8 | 11.5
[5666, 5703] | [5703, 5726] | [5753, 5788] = 0.00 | 10.2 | 11.7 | 10.7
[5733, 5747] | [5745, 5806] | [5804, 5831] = -0.03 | 11.5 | 11.5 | 11.5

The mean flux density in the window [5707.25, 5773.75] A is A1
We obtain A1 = 11.3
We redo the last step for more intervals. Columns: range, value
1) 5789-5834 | 11.7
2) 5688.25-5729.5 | 10.7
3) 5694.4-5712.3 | 10.5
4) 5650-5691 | 10.3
